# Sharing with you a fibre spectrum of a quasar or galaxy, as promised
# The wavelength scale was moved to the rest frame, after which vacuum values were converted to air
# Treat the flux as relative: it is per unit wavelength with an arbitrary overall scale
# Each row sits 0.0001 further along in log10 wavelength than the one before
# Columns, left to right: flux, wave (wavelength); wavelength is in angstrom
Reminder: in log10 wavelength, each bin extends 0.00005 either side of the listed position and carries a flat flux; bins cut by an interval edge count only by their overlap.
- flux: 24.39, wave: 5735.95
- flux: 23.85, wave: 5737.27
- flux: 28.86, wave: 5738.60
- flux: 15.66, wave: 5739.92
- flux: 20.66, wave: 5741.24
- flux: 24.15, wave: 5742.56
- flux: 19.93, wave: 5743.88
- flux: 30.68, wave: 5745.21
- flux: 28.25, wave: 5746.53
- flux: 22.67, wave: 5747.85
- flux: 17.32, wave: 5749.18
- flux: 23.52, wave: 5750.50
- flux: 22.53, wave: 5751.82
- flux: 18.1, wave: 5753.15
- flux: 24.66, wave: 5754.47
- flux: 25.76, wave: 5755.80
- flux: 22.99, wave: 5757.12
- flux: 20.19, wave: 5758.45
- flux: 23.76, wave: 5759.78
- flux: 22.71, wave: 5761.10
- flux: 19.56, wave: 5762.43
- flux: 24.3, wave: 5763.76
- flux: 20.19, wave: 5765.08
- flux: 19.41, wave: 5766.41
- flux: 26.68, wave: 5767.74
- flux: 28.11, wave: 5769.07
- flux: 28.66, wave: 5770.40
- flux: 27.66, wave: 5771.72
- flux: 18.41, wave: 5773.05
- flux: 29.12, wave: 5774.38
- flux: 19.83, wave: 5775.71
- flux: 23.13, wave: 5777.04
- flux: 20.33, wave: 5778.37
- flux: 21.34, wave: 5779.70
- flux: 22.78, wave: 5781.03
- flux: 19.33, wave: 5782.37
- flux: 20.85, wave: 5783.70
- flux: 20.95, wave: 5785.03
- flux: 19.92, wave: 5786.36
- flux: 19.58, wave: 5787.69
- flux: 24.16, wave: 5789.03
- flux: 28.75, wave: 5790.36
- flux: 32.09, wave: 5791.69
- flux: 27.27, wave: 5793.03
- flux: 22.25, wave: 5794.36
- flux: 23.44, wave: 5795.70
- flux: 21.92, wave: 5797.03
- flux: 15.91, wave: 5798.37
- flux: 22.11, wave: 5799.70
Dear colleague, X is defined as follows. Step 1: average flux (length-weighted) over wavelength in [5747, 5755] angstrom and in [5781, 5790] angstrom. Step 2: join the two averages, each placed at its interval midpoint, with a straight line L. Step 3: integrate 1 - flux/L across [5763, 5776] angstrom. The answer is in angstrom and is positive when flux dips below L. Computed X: -1.8 angstrom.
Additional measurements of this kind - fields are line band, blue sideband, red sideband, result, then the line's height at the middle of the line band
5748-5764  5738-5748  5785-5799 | 1.1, 23.8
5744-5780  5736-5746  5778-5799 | -0.3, 23.1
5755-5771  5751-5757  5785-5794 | -0.1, 23.3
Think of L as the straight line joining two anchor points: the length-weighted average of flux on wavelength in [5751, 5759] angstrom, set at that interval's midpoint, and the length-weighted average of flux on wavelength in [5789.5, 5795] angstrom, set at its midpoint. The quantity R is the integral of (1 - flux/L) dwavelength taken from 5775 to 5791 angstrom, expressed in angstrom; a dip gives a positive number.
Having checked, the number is 2.7 angstrom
